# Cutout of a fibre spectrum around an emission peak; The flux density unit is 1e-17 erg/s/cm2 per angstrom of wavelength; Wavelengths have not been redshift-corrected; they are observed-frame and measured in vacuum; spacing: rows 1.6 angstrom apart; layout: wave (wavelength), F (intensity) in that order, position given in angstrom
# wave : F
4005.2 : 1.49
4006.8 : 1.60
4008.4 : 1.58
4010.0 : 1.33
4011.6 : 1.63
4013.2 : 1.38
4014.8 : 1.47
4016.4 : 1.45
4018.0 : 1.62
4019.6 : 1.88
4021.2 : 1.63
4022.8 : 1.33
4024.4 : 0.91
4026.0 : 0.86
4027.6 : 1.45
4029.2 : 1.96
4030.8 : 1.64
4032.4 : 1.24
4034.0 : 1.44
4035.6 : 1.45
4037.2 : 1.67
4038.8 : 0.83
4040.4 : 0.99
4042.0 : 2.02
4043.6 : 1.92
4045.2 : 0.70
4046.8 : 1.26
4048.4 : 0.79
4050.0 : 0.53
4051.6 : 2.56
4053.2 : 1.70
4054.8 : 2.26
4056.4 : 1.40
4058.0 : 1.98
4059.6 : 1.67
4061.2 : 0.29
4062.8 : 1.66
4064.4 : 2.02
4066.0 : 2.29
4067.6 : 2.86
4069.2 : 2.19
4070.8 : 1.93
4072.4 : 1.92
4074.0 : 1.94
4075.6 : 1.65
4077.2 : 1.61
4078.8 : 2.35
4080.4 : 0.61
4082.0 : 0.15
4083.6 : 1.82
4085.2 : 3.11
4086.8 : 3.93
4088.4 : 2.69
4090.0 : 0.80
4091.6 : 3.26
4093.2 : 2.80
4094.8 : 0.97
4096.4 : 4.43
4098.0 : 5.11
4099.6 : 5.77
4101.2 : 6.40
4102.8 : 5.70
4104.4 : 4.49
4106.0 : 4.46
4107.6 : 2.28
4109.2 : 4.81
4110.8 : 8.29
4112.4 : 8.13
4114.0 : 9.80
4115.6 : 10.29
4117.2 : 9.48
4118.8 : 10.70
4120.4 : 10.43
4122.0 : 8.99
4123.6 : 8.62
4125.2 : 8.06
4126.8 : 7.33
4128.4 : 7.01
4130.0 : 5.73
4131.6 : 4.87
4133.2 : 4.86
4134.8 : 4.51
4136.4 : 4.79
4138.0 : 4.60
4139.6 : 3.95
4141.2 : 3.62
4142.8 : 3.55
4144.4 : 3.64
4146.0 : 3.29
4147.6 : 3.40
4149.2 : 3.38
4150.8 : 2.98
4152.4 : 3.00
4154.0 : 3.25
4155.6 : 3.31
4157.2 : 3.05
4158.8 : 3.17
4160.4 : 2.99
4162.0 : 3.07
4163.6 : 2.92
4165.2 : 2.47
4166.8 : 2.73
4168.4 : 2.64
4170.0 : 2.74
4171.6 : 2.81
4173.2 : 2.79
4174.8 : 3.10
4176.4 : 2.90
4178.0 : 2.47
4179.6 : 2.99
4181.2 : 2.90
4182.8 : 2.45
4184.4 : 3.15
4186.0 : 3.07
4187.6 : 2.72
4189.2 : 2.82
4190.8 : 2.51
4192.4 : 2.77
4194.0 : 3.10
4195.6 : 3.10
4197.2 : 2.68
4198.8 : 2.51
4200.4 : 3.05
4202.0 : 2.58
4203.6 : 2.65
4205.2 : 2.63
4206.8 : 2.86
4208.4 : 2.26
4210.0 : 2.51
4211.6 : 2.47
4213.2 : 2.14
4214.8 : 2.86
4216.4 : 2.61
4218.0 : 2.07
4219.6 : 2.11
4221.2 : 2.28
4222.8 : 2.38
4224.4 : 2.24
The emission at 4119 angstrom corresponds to Lyman alpha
